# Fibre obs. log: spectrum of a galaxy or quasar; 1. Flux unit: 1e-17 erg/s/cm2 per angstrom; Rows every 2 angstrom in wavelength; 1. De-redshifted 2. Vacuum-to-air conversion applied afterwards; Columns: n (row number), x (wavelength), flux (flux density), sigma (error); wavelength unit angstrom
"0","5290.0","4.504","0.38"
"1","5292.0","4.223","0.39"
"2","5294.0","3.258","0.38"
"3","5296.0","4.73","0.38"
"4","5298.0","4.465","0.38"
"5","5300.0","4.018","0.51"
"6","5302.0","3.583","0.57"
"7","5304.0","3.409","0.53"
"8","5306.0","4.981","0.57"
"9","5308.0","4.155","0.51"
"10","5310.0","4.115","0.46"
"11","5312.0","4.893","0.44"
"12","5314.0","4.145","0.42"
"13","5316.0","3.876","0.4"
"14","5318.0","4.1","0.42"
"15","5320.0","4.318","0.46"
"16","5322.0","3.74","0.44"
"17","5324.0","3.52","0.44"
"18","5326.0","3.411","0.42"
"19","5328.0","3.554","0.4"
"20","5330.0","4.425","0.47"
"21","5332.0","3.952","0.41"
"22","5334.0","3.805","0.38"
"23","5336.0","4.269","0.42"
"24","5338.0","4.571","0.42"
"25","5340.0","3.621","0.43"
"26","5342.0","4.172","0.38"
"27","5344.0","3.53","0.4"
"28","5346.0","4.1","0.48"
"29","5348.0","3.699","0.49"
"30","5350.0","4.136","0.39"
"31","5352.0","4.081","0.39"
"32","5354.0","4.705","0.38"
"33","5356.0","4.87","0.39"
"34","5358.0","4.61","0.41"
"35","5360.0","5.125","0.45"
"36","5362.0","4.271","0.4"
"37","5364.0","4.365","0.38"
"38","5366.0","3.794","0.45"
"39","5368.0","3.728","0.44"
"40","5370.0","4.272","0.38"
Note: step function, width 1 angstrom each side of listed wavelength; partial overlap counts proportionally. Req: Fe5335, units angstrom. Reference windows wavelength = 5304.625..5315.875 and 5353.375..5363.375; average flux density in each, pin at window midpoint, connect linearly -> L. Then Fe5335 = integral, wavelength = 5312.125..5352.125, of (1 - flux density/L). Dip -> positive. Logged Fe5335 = 4.9 angstrom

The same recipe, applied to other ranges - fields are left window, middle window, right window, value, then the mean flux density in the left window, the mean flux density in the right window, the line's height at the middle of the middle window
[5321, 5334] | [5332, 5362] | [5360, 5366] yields -0.9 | 3.77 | 4.37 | 4.1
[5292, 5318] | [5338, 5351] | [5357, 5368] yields 1.1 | 4.14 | 4.37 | 4.3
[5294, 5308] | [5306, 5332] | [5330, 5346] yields 0.1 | 4.13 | 4.02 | 4.08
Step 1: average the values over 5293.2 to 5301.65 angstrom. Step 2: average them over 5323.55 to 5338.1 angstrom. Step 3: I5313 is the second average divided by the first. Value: 1.0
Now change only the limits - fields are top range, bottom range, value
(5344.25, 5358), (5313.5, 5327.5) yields 1.10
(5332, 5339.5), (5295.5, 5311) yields 0.99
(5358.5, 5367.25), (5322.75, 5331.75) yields 1.17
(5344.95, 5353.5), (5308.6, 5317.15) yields 0.95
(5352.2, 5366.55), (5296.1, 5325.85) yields 1.11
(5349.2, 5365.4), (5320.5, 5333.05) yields 1.19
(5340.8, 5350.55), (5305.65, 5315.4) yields 0.89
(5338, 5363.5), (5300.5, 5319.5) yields 1.03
